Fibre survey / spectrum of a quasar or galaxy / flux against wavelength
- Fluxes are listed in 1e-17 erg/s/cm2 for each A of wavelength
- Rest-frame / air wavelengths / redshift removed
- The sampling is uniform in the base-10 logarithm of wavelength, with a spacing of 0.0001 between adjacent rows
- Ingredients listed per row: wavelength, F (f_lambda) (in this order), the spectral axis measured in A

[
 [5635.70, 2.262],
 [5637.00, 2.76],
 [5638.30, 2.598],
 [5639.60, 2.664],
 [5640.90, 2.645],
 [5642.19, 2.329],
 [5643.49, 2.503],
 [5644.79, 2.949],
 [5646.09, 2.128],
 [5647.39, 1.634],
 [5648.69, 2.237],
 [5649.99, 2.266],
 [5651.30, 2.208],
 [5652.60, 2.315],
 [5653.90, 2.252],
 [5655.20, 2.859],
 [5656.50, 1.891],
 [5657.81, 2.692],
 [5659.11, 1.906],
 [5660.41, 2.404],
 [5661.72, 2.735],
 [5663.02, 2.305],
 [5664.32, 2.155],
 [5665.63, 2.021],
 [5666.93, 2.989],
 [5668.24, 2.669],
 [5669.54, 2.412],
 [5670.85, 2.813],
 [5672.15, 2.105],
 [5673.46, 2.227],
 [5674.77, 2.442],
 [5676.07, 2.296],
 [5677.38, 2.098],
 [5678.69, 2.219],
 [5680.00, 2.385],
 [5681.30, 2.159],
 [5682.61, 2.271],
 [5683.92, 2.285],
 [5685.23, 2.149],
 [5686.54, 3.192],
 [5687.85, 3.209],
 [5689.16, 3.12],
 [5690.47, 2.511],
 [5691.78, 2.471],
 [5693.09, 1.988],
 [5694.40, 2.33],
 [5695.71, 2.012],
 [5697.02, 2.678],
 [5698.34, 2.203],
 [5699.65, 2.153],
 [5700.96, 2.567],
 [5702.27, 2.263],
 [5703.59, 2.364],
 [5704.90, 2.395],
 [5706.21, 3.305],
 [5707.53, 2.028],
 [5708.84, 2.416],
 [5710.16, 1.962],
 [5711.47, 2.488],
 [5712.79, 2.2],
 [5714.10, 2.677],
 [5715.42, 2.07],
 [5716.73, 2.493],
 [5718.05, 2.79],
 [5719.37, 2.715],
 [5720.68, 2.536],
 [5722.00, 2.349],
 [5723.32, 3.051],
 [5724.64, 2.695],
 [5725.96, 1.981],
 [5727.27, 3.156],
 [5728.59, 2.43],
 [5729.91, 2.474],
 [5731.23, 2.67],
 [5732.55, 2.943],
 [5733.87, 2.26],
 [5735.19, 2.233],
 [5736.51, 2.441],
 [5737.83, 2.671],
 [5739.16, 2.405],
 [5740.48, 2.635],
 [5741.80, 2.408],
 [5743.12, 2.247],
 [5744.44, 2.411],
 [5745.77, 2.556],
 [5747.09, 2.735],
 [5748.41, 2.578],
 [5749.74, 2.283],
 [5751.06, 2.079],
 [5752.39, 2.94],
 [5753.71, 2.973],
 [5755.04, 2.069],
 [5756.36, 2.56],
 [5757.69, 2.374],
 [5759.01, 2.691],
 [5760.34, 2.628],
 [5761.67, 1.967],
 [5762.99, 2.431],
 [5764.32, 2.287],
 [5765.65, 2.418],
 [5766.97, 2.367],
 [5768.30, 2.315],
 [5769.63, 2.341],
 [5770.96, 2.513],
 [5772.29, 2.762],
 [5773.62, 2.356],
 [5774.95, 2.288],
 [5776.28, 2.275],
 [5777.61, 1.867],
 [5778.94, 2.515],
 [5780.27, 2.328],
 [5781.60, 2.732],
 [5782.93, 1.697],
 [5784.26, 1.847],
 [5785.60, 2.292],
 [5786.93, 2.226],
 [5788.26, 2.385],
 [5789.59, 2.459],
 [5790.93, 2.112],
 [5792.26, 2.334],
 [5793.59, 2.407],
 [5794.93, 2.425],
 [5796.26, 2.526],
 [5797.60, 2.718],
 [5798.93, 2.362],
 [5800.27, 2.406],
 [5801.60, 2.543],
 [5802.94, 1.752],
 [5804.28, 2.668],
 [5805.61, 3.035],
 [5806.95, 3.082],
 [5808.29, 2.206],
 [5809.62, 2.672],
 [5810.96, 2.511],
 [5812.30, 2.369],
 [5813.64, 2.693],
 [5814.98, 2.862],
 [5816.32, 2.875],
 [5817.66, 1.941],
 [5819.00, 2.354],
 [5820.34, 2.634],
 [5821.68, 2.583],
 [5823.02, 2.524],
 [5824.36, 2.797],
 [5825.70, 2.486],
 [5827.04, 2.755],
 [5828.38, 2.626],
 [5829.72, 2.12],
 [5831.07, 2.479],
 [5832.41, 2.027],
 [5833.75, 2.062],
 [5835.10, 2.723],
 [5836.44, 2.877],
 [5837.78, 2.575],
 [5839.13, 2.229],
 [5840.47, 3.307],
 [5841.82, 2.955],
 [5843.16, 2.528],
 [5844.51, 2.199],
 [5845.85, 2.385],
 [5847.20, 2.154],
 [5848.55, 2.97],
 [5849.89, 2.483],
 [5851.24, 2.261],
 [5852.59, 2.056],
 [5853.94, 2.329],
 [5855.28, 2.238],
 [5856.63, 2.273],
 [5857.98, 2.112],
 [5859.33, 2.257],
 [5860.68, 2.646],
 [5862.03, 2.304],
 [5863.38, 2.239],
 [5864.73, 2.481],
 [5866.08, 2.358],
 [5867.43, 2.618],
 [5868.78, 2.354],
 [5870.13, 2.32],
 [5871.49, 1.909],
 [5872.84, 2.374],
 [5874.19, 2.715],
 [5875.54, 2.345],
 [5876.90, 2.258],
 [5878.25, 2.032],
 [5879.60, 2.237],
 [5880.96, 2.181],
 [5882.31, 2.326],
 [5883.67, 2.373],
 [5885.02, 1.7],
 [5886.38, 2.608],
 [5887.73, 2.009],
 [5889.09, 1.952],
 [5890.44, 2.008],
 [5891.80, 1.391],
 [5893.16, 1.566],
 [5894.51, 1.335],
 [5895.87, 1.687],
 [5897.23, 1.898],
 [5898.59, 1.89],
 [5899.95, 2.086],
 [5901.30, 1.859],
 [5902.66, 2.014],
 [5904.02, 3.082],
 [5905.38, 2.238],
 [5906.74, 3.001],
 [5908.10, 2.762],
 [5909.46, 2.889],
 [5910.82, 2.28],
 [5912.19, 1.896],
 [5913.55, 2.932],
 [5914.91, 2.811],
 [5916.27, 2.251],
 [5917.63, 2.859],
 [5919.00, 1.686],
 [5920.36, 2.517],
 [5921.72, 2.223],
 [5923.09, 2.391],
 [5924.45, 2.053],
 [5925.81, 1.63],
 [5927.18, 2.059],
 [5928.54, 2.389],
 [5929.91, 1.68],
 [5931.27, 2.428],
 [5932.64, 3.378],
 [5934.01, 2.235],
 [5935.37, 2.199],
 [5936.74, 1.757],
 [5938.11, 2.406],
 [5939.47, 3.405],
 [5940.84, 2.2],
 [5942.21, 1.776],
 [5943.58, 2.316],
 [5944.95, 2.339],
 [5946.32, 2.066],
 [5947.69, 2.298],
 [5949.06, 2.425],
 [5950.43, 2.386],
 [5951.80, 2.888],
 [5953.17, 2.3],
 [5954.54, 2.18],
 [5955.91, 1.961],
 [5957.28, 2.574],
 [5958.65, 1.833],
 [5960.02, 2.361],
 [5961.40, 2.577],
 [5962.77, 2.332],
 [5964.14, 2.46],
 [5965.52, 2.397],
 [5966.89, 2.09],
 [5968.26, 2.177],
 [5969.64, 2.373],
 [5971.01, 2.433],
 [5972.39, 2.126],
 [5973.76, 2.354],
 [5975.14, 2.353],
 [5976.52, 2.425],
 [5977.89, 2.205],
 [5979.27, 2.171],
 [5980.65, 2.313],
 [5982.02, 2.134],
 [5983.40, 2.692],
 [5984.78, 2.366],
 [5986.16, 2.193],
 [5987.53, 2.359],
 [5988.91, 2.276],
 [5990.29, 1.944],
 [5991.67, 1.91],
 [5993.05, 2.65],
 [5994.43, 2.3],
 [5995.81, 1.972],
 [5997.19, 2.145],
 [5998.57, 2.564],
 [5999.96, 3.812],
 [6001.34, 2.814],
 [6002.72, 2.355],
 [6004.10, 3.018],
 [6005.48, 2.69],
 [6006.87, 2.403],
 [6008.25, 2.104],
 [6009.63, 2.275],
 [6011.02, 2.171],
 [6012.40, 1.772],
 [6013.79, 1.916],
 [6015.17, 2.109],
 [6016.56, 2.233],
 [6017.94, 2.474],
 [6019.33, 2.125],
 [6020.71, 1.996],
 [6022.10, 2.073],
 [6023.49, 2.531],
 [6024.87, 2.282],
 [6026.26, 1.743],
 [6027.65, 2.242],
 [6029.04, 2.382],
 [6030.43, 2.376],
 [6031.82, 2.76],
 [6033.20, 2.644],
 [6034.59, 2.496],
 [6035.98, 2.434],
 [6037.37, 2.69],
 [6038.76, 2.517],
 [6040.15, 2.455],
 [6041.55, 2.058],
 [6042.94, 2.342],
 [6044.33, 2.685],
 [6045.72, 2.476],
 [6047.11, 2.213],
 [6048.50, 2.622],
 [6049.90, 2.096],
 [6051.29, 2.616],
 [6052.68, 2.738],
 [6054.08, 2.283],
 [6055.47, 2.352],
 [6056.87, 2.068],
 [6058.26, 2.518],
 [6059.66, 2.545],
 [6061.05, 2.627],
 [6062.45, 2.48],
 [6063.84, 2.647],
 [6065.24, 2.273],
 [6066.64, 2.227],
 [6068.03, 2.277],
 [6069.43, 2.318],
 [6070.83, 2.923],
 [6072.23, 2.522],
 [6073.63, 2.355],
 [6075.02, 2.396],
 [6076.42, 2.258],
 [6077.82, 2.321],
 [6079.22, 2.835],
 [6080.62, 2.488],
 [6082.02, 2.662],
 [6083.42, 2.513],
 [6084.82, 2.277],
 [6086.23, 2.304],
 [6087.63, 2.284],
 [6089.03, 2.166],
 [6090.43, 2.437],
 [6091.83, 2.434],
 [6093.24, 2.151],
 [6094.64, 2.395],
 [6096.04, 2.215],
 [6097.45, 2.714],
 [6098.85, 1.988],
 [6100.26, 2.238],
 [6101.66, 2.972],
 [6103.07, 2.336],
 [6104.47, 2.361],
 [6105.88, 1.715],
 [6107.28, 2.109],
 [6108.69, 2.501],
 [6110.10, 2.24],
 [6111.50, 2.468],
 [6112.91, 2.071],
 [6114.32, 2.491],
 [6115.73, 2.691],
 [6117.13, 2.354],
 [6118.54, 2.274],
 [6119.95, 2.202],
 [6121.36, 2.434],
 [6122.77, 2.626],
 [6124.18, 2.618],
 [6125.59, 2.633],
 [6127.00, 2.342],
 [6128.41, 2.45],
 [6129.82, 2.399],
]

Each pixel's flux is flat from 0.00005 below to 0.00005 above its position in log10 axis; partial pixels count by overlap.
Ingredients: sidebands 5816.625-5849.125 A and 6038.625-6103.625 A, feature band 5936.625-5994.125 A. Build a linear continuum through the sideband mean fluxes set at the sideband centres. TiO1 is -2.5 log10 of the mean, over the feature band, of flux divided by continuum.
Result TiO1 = 0.07 mag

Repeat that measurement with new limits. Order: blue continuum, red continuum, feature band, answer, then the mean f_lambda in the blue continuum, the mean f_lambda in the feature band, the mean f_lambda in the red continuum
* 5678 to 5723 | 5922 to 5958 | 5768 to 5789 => 0.05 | 2.44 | 2.3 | 2.3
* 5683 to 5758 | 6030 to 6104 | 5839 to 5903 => 0.11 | 2.49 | 2.23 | 2.43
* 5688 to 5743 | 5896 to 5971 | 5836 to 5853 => -0.07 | 2.48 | 2.54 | 2.32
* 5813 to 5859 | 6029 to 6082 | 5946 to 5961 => 0.07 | 2.48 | 2.31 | 2.46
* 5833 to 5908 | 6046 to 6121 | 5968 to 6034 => 0.01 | 2.28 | 2.33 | 2.39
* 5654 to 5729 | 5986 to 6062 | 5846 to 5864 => 0.03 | 2.44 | 2.33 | 2.37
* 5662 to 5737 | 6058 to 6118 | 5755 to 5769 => 0.03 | 2.45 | 2.39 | 2.4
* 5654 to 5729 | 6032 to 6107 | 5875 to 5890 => 0.12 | 2.44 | 2.18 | 2.41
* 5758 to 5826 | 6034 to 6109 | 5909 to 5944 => 0.04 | 2.43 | 2.33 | 2.41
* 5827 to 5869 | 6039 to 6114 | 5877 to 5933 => 0.10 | 2.43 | 2.2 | 2.39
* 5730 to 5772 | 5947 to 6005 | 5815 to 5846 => -0.04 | 2.47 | 2.53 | 2.37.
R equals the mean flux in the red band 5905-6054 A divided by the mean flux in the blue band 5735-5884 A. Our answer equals 1.0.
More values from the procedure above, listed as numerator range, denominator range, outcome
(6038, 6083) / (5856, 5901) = 1.14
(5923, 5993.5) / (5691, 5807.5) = 0.94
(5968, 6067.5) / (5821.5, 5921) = 1.01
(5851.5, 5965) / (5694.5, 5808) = 0.93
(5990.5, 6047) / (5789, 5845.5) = 0.94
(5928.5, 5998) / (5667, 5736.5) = 0.93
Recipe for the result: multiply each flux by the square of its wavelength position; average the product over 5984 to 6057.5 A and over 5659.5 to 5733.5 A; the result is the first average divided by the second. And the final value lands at 1.07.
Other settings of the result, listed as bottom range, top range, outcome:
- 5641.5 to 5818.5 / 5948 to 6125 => 1.08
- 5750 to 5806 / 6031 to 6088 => 1.13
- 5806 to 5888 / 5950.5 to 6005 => 1.02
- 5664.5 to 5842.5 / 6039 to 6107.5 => 1.08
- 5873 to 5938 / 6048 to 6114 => 1.14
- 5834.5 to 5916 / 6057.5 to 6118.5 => 1.11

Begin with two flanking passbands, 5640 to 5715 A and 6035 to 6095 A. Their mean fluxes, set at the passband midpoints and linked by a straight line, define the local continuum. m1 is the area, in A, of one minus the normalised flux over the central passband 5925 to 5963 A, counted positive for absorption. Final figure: 1.9 A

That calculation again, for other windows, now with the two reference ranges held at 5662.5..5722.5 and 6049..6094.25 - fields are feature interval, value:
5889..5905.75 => 3.49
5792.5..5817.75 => -1.22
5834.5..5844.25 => -1.20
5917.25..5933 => 1.17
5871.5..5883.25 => 0.65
